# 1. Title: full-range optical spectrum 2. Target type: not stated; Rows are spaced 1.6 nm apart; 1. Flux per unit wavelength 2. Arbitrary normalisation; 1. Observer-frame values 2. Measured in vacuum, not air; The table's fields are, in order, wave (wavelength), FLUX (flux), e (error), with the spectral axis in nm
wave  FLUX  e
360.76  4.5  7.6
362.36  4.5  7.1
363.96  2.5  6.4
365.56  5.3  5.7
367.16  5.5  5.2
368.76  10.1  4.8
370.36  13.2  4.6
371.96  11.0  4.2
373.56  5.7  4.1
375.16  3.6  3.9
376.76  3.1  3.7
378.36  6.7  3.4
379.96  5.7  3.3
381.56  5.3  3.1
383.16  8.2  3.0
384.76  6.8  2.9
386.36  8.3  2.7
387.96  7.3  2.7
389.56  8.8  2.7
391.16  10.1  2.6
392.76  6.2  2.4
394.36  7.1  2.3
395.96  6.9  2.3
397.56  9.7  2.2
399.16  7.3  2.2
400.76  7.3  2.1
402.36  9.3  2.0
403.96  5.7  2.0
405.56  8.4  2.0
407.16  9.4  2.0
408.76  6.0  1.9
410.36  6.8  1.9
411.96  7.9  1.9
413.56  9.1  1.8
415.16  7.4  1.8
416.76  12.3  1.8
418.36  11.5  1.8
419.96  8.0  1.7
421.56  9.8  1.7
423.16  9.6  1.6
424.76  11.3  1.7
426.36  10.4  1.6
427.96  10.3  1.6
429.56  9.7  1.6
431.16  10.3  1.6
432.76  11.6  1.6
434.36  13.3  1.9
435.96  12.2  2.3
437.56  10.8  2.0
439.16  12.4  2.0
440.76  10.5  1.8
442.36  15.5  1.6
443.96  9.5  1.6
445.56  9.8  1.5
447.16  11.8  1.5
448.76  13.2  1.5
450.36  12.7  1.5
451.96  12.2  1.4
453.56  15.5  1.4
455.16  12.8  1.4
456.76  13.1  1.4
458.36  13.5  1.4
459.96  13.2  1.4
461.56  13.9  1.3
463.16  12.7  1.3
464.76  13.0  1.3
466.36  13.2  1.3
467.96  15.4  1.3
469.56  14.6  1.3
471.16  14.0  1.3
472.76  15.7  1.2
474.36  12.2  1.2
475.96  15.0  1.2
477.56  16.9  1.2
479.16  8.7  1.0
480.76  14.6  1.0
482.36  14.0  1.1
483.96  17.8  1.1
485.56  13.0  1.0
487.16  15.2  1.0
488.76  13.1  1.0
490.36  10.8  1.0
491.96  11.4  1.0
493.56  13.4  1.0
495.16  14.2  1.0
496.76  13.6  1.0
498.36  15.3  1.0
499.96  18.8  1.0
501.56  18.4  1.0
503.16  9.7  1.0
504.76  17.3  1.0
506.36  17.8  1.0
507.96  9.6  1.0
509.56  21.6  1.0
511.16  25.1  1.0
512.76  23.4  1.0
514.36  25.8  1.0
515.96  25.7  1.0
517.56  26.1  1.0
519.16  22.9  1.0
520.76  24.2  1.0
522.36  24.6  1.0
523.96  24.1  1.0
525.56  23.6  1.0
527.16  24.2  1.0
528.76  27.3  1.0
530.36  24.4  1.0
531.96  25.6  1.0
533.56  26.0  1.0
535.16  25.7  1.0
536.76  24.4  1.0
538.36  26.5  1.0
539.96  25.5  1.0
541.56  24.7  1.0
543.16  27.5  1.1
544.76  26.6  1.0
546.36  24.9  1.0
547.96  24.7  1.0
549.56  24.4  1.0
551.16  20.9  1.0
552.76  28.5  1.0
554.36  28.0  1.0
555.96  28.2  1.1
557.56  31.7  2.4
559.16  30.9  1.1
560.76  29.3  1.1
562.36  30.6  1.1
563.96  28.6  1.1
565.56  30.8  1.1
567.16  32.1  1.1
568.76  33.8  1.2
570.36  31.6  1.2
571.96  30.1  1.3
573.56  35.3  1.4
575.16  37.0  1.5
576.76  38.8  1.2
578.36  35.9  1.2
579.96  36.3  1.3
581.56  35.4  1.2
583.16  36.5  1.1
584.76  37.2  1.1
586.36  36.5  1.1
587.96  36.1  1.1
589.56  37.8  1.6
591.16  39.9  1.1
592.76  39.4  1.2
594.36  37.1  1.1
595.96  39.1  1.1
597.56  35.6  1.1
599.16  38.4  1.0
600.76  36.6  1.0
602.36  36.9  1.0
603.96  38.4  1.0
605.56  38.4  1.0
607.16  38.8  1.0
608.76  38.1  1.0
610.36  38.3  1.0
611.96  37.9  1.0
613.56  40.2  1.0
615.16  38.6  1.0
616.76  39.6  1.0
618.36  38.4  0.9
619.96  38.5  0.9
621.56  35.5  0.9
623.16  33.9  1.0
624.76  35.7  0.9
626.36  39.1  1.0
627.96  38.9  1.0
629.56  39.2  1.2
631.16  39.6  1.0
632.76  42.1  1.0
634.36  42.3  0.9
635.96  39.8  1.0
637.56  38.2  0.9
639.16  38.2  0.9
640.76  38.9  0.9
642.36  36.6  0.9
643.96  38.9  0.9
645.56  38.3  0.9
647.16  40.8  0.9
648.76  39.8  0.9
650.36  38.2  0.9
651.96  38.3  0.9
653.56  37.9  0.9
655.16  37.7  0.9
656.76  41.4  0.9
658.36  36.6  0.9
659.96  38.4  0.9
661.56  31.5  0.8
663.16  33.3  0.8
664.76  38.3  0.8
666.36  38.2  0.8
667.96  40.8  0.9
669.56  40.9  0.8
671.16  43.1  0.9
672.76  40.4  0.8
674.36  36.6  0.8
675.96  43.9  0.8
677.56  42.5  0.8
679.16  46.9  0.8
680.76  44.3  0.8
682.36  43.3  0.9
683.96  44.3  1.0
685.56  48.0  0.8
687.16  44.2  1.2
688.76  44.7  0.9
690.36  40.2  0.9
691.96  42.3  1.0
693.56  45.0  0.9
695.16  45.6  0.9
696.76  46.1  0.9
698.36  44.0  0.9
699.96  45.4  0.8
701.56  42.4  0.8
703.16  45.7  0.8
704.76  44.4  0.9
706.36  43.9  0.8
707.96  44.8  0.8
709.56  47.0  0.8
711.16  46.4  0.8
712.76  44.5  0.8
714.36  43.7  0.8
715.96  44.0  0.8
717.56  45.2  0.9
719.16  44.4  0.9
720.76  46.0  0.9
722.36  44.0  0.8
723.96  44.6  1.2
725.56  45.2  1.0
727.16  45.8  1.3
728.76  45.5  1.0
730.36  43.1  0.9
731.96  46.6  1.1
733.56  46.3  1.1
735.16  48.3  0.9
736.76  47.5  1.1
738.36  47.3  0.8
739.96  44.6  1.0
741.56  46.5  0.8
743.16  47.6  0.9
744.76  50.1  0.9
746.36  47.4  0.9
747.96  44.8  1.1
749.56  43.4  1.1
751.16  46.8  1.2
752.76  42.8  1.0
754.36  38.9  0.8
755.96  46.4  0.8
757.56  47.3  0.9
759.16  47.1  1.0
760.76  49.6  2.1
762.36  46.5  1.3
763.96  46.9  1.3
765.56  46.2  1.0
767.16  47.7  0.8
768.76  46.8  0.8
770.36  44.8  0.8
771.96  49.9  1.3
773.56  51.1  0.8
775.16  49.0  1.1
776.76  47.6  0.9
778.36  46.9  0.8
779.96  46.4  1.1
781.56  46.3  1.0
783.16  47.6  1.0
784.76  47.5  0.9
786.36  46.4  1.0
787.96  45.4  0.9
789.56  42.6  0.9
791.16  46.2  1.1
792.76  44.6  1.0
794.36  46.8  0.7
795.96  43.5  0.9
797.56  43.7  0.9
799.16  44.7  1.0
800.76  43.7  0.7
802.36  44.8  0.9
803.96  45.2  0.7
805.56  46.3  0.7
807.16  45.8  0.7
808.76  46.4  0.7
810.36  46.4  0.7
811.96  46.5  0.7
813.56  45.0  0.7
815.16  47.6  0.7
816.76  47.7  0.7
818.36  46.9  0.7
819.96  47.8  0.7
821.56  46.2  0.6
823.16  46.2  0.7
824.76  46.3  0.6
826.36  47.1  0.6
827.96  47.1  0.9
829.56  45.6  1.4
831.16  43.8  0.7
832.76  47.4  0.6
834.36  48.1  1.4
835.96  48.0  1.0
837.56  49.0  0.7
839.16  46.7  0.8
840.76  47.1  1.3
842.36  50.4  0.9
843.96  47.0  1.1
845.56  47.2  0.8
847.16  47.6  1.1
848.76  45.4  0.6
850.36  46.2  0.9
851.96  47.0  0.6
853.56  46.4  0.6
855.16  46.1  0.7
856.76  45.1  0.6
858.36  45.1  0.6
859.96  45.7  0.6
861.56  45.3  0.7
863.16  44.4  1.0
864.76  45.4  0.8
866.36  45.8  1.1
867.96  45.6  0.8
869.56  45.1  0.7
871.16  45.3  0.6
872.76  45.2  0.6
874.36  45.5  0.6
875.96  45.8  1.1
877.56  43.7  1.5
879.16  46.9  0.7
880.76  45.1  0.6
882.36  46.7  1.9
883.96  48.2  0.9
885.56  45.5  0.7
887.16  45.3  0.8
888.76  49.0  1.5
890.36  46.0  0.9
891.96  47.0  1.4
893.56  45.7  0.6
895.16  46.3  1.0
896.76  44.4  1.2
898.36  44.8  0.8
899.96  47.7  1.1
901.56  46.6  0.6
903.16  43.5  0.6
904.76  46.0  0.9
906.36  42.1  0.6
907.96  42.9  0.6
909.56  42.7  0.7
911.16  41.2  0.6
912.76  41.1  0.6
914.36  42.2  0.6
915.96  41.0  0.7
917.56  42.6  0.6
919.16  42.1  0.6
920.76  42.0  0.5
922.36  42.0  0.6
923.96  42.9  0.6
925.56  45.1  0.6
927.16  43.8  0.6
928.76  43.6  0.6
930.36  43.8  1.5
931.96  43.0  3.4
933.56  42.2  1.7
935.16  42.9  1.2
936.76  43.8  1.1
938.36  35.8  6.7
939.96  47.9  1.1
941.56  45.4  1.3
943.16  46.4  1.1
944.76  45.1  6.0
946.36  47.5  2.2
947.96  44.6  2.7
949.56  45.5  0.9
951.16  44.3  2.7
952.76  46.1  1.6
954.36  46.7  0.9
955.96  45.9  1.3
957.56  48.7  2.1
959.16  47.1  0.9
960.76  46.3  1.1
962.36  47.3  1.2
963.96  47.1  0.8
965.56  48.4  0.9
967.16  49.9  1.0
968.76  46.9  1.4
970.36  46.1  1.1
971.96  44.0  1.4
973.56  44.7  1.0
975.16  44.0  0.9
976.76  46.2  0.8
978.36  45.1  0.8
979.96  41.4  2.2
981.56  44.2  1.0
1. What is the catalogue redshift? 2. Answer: 0.28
